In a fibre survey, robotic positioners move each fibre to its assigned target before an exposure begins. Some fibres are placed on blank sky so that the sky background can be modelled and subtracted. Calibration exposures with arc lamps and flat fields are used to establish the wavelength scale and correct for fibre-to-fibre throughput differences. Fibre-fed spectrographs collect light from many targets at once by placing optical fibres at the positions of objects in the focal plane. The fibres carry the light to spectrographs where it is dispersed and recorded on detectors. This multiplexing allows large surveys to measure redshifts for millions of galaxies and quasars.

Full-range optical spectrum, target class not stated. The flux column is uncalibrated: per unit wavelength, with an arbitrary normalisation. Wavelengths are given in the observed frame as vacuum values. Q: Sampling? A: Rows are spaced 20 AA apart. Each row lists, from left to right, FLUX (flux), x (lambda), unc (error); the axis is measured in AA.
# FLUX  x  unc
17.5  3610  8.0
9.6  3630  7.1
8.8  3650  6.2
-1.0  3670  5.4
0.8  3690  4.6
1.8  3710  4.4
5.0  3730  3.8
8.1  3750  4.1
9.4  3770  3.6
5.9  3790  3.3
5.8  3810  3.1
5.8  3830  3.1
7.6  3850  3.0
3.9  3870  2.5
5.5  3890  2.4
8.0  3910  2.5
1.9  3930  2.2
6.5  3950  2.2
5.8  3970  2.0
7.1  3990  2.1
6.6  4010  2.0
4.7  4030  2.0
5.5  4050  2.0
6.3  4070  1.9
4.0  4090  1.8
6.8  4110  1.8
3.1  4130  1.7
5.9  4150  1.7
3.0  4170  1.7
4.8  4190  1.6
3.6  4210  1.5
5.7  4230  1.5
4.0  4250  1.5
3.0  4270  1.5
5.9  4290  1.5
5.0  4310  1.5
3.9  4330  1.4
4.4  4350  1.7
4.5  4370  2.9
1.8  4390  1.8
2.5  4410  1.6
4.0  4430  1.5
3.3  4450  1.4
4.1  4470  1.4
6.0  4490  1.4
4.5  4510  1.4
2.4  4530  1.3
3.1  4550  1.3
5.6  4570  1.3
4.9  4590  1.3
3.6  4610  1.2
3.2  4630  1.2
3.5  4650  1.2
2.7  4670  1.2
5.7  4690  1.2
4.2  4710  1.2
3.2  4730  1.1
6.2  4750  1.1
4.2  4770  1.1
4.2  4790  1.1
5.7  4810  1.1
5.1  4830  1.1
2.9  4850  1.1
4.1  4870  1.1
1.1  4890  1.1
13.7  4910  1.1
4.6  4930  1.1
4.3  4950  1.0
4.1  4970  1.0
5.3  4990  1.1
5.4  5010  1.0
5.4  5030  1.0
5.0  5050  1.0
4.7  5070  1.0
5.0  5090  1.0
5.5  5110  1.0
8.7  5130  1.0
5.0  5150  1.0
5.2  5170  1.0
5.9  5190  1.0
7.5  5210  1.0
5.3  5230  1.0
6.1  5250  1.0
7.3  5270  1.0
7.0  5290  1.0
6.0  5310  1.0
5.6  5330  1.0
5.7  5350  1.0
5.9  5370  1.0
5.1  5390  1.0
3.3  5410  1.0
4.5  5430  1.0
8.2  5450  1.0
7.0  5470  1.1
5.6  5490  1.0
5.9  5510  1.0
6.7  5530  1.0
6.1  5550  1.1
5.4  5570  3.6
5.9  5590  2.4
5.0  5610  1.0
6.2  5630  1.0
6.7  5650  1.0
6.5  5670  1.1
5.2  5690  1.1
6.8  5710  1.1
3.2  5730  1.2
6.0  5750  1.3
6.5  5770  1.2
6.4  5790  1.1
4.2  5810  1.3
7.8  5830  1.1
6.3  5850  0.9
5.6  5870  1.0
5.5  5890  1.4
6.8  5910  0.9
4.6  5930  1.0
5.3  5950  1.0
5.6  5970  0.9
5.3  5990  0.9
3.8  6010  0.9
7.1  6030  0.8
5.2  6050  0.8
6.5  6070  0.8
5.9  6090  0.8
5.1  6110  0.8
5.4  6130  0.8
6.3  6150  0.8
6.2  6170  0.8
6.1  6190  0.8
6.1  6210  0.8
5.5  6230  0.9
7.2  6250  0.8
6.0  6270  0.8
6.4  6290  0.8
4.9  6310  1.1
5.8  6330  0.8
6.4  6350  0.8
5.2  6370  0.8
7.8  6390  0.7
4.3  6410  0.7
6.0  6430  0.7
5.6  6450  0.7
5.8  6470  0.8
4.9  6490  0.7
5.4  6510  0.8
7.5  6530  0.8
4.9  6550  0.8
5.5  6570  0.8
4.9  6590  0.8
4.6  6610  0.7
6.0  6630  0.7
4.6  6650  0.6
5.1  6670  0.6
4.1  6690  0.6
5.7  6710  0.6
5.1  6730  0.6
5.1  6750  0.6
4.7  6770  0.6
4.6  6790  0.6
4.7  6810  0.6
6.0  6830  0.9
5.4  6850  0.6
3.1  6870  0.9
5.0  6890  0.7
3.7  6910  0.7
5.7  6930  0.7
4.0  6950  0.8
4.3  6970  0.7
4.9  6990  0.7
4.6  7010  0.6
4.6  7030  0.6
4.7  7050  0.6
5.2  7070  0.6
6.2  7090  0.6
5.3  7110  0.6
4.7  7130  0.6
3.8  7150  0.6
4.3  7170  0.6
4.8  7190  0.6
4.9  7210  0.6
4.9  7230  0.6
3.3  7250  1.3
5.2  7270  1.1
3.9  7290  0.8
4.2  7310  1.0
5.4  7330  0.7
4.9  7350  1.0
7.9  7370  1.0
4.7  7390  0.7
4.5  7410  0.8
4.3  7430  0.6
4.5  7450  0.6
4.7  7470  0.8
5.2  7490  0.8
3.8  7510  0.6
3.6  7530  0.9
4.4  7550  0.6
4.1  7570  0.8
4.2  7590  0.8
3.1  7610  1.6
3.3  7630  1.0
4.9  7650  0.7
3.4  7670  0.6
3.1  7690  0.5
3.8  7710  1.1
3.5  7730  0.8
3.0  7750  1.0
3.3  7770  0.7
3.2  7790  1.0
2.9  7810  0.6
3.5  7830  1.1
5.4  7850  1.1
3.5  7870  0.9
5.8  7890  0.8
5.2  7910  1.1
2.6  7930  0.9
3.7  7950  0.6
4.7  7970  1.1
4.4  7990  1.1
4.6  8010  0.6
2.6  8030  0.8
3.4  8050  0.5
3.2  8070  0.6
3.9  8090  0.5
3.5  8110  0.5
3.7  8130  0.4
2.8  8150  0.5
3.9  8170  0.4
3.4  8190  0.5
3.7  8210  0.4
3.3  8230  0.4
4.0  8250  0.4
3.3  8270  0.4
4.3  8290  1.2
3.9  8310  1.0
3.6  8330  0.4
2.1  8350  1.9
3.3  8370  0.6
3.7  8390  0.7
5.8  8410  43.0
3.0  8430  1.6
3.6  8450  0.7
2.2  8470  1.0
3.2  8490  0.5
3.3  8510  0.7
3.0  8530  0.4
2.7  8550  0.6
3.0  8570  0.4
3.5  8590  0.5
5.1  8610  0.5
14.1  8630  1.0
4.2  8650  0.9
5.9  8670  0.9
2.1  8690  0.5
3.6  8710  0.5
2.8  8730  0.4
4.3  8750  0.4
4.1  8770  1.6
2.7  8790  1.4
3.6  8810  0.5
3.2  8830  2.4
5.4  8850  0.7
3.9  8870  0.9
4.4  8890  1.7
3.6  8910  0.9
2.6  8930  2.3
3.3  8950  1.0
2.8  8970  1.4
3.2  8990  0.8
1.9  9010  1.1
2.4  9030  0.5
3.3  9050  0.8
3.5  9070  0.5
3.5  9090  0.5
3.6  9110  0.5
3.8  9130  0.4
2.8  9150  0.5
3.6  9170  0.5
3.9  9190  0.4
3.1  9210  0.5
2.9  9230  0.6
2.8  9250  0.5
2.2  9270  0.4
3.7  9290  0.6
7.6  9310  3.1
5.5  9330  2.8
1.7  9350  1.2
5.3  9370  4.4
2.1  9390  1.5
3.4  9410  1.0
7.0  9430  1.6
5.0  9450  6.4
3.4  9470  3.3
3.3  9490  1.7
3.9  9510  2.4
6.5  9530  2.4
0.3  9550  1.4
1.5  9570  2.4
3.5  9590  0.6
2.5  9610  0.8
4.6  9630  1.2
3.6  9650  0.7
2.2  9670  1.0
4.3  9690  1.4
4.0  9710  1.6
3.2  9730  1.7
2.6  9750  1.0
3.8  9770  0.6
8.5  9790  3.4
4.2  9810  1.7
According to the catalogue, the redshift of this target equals 0.32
